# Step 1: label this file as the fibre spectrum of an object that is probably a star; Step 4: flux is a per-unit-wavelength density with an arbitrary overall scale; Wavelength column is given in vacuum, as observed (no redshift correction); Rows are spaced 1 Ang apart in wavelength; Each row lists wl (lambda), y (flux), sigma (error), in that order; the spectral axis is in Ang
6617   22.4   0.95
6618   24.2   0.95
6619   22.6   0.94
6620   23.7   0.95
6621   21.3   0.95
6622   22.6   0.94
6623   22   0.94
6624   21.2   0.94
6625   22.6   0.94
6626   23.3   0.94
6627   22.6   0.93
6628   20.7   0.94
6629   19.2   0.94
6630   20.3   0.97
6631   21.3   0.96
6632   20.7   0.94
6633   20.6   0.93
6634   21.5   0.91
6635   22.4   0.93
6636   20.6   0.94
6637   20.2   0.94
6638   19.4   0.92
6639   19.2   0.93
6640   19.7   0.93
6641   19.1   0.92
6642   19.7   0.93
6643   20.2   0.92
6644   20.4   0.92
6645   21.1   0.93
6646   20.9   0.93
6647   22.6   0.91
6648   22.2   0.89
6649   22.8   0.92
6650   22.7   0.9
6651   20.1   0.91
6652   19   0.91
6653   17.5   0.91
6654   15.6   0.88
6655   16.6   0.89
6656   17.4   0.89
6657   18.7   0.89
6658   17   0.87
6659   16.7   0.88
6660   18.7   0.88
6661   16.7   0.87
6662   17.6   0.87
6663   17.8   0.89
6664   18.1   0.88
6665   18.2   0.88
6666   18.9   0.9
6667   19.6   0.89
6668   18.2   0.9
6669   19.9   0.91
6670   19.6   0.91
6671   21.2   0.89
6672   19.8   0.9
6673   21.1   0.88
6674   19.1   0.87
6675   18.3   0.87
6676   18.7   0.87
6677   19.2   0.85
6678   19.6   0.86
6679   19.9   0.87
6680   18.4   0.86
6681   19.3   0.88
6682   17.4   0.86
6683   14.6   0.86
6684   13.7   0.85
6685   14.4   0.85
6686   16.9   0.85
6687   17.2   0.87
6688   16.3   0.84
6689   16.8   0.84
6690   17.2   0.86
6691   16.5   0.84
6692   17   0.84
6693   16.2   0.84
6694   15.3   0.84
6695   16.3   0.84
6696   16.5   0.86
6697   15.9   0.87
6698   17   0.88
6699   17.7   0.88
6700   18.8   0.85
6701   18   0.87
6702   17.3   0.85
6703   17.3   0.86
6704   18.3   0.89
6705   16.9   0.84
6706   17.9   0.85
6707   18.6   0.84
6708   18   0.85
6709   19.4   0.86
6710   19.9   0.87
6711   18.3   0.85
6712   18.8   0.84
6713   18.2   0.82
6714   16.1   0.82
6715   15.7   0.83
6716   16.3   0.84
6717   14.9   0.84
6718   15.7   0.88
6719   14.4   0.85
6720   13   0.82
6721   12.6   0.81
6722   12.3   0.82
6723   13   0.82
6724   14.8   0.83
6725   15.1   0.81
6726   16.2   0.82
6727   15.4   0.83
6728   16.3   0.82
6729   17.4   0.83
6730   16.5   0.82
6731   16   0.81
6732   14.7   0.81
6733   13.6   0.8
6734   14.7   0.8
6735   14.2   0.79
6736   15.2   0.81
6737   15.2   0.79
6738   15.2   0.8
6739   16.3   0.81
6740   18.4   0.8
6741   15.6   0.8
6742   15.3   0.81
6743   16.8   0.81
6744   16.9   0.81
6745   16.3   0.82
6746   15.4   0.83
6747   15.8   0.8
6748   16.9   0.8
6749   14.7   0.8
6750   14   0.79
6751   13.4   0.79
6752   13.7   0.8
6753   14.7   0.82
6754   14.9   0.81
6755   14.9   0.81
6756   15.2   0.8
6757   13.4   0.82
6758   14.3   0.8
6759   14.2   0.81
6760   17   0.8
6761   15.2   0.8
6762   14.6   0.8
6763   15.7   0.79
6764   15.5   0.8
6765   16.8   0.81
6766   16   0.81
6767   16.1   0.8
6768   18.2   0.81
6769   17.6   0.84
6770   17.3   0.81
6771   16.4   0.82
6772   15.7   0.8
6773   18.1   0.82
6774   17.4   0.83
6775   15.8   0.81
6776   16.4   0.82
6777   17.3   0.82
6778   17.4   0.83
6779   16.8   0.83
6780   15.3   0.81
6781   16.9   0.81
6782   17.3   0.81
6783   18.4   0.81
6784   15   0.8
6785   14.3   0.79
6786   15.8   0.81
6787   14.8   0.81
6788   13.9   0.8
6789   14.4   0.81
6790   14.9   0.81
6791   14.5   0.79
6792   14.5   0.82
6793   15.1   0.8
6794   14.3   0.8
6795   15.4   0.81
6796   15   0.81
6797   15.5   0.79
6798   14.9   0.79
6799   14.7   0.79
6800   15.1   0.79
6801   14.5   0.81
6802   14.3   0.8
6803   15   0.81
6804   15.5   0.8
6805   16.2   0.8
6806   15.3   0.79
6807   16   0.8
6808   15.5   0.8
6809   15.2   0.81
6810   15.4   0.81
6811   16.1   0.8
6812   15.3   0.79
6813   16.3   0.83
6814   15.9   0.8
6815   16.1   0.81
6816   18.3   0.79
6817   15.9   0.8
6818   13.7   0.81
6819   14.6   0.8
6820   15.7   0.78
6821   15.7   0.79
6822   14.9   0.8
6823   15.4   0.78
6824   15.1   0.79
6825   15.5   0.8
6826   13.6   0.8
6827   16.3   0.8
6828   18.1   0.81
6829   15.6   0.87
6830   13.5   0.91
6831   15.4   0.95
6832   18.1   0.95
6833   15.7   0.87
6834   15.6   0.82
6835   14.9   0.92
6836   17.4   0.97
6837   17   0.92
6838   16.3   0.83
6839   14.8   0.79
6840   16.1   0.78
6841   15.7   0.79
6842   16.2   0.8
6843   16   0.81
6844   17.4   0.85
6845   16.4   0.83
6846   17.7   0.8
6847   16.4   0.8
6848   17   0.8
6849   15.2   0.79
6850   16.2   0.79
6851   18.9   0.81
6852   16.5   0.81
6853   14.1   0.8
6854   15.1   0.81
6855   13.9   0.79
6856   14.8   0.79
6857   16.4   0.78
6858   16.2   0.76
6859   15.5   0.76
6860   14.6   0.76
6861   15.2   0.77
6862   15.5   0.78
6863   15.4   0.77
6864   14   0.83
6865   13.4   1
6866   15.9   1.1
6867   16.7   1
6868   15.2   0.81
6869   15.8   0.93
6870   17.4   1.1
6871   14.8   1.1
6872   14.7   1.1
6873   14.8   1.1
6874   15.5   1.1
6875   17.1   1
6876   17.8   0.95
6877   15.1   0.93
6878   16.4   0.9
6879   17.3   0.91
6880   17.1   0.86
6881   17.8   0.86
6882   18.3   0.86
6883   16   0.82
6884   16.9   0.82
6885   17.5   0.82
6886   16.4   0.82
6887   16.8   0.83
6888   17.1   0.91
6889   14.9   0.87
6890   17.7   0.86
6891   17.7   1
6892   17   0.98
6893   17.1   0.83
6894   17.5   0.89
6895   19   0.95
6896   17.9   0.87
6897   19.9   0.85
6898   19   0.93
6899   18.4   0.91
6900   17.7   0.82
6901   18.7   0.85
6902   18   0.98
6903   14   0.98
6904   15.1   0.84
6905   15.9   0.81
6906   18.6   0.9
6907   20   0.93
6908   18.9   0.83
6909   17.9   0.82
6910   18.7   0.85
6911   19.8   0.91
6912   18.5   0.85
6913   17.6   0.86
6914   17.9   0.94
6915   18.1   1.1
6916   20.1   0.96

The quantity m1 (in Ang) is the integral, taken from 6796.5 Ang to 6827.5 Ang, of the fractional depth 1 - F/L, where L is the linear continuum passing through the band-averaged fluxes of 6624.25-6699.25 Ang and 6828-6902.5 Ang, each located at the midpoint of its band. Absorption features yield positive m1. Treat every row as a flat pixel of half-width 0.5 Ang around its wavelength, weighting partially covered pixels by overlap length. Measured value 3.0 Ang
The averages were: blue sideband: 18.9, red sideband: 16.4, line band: 15.4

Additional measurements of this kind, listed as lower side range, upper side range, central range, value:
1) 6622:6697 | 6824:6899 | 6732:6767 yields 4.92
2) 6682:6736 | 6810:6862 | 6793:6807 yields 0.76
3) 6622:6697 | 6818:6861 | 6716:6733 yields 2.82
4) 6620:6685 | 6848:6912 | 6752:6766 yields 2.41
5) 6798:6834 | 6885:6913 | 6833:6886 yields 1.98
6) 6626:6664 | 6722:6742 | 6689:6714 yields -0.92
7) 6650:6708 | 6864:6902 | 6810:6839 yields 2.31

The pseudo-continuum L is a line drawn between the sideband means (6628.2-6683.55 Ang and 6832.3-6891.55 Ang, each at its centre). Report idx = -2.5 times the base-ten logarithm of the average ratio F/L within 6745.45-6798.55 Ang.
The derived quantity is 0.126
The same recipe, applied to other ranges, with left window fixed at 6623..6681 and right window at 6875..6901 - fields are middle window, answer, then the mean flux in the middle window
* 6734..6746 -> 0.188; 15.9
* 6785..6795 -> 0.242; 14.7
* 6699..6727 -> 0.160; 16.5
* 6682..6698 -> 0.199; 16.1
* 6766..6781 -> 0.105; 16.8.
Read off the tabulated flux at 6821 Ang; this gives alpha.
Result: 15.7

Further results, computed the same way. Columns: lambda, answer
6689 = 16.8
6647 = 22.6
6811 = 16.1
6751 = 13.4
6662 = 17.6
